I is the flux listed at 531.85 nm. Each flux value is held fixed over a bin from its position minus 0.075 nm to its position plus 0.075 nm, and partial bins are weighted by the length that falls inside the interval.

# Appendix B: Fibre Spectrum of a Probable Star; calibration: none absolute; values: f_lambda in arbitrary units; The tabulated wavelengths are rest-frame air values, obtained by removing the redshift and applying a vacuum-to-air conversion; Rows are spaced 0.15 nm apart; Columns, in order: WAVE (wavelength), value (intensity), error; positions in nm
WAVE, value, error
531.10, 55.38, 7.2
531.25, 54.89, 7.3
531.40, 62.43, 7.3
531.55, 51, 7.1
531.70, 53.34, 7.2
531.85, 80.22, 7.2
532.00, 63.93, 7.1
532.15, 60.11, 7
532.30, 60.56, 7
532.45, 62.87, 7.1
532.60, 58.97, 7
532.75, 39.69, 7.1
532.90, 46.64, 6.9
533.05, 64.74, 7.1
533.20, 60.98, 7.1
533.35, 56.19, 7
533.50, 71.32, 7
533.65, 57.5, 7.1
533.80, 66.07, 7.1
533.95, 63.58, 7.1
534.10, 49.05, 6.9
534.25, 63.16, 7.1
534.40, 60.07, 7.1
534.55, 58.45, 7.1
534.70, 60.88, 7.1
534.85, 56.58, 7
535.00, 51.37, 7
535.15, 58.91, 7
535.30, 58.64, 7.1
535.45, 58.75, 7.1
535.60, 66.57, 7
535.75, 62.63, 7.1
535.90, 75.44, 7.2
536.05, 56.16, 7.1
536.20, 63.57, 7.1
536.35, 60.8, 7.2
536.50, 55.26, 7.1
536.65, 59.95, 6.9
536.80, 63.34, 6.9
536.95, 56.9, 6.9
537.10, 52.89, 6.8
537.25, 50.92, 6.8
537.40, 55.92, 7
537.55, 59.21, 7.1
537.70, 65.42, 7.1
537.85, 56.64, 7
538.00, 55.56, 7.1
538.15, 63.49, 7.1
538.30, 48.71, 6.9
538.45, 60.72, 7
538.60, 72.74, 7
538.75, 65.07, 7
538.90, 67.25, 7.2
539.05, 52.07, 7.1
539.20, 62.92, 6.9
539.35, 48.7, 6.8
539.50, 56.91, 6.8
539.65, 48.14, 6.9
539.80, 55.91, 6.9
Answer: 80.22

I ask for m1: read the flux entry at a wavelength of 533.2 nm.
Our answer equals 60.98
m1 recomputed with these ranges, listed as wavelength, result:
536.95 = 56.9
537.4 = 55.92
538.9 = 67.25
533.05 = 64.74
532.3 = 60.56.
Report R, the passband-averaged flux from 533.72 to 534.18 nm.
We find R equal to 59.6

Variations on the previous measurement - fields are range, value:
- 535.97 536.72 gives 59.3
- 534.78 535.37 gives 56.4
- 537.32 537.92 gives 59.2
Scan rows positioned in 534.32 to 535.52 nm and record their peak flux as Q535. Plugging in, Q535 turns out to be 60.88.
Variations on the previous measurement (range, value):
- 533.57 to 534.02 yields 66.07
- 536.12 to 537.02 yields 63.57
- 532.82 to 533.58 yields 71.32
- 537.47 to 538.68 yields 72.74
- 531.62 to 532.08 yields 80.22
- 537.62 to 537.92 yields 65.42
